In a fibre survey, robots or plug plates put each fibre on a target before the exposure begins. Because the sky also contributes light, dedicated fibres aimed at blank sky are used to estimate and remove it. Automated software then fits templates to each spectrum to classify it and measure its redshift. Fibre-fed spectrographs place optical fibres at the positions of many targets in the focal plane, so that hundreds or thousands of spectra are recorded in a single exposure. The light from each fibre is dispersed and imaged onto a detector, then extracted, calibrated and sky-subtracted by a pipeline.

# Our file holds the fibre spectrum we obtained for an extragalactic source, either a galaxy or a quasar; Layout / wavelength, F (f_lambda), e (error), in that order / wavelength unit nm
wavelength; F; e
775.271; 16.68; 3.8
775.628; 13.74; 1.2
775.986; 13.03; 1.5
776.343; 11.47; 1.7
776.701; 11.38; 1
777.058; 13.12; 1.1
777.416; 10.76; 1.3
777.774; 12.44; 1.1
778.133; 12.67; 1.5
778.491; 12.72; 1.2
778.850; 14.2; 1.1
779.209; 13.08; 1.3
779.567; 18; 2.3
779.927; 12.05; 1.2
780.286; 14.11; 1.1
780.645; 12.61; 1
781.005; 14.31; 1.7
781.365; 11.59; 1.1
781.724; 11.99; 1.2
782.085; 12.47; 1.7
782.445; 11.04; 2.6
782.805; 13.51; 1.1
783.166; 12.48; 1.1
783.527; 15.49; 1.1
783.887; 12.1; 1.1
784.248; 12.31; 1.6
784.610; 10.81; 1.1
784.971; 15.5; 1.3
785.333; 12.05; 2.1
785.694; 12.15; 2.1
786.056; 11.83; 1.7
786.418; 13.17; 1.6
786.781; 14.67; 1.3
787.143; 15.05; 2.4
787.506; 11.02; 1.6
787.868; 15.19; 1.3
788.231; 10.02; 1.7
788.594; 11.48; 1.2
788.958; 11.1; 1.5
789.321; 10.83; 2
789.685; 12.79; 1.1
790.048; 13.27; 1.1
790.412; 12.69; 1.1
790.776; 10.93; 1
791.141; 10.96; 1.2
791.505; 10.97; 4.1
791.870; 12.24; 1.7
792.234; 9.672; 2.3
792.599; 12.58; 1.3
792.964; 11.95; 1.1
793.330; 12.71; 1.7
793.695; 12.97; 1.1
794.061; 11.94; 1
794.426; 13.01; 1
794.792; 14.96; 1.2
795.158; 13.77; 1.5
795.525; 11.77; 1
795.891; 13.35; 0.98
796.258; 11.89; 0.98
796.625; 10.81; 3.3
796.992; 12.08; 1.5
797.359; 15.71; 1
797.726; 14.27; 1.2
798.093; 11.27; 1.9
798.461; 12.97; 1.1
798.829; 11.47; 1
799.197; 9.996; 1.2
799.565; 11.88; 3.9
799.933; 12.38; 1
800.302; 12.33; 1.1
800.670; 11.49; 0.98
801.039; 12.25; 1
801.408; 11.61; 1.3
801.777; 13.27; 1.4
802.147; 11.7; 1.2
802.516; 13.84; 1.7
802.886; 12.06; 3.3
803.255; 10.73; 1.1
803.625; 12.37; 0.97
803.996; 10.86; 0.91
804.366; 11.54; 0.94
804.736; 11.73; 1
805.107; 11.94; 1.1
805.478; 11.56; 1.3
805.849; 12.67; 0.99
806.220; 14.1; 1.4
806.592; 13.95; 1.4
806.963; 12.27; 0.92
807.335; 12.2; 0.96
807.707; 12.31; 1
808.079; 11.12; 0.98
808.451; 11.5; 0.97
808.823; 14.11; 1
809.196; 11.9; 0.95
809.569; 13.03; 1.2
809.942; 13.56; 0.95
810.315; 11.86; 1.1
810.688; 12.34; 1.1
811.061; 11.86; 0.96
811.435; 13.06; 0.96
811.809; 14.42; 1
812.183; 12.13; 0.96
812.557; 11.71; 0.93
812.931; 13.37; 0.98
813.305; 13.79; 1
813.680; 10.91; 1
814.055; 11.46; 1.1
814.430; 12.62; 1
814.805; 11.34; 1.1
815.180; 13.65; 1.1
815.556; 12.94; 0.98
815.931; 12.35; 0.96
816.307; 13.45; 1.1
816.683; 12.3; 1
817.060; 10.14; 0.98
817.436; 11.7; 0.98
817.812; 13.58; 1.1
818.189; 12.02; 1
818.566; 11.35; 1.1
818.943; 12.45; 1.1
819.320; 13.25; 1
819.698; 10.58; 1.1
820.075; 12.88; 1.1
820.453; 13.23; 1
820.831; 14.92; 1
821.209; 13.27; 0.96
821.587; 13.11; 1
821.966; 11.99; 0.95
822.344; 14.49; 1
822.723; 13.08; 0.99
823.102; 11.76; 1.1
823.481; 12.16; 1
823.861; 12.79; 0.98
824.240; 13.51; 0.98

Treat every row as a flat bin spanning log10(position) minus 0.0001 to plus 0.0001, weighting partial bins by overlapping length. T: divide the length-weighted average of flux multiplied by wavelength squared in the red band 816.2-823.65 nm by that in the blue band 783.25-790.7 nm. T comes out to 1.1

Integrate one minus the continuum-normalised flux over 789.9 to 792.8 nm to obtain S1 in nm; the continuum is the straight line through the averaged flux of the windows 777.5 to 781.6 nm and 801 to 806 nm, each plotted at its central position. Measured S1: 0.238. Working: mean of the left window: 13.4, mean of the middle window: 11.6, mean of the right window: 12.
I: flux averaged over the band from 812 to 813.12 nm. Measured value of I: 12.4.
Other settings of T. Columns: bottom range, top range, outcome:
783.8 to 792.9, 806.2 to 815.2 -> 1.09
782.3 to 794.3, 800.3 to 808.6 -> 1.02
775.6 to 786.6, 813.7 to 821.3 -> 1.06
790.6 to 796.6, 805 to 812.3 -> 1.07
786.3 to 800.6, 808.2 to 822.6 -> 1.08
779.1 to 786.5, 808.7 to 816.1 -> 1.05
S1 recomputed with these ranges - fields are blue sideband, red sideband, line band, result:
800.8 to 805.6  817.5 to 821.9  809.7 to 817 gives -0.07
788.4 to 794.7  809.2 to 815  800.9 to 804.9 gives 0.08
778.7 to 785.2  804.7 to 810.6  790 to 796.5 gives 0.31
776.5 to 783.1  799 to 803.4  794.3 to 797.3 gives -0.15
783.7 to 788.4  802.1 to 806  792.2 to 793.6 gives 0.05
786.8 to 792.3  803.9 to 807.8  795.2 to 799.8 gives -0.07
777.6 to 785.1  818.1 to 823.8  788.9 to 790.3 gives 0.10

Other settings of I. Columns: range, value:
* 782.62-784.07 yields 13.4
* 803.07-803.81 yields 11.6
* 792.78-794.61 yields 12.5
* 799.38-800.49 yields 12.2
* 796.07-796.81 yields 11.4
